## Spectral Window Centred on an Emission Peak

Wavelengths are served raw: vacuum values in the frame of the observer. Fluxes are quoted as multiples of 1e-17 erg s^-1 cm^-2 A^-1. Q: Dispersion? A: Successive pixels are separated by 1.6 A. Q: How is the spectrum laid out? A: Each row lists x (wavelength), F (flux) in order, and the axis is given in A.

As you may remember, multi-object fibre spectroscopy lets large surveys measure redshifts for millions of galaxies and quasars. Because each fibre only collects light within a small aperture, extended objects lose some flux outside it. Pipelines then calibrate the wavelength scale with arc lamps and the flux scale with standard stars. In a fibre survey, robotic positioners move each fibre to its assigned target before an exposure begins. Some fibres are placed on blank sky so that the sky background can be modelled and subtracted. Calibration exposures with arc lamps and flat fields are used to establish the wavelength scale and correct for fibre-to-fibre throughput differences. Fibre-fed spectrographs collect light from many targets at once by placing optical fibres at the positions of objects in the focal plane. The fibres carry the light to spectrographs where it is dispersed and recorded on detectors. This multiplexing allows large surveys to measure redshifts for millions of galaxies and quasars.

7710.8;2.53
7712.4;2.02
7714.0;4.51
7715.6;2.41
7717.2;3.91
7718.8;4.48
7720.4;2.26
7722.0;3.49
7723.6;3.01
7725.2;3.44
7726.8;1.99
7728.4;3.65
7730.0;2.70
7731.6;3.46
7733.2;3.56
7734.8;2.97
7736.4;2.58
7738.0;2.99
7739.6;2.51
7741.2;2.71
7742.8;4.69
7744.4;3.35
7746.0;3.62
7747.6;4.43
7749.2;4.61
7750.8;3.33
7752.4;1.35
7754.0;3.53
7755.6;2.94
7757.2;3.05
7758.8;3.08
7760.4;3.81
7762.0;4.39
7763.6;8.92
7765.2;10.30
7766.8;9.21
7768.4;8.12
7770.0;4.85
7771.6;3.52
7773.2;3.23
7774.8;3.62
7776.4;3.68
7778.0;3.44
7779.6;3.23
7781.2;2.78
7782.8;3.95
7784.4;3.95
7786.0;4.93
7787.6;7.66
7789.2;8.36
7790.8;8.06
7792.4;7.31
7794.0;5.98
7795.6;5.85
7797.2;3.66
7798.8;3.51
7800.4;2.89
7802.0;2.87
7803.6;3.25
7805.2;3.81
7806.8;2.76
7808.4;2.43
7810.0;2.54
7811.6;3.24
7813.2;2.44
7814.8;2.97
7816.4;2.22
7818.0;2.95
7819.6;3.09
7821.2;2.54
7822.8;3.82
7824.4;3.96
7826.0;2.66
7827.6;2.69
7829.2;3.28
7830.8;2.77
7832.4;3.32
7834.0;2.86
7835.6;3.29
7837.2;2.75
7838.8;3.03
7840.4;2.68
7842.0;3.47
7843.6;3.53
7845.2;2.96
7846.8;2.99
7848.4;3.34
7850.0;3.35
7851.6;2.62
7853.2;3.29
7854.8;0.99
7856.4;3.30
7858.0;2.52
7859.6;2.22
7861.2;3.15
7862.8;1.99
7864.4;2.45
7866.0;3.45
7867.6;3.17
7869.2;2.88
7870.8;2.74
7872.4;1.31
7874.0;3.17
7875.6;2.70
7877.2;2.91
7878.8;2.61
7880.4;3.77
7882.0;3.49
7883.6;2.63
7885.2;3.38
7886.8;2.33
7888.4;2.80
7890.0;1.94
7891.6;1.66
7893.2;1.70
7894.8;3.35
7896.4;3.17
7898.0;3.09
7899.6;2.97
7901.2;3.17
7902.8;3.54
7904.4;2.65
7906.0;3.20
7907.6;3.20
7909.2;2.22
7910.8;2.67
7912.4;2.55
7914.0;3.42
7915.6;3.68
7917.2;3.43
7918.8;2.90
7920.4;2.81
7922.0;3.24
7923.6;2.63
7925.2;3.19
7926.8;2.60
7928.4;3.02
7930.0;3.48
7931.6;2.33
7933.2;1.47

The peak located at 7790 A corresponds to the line [N II] 6583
